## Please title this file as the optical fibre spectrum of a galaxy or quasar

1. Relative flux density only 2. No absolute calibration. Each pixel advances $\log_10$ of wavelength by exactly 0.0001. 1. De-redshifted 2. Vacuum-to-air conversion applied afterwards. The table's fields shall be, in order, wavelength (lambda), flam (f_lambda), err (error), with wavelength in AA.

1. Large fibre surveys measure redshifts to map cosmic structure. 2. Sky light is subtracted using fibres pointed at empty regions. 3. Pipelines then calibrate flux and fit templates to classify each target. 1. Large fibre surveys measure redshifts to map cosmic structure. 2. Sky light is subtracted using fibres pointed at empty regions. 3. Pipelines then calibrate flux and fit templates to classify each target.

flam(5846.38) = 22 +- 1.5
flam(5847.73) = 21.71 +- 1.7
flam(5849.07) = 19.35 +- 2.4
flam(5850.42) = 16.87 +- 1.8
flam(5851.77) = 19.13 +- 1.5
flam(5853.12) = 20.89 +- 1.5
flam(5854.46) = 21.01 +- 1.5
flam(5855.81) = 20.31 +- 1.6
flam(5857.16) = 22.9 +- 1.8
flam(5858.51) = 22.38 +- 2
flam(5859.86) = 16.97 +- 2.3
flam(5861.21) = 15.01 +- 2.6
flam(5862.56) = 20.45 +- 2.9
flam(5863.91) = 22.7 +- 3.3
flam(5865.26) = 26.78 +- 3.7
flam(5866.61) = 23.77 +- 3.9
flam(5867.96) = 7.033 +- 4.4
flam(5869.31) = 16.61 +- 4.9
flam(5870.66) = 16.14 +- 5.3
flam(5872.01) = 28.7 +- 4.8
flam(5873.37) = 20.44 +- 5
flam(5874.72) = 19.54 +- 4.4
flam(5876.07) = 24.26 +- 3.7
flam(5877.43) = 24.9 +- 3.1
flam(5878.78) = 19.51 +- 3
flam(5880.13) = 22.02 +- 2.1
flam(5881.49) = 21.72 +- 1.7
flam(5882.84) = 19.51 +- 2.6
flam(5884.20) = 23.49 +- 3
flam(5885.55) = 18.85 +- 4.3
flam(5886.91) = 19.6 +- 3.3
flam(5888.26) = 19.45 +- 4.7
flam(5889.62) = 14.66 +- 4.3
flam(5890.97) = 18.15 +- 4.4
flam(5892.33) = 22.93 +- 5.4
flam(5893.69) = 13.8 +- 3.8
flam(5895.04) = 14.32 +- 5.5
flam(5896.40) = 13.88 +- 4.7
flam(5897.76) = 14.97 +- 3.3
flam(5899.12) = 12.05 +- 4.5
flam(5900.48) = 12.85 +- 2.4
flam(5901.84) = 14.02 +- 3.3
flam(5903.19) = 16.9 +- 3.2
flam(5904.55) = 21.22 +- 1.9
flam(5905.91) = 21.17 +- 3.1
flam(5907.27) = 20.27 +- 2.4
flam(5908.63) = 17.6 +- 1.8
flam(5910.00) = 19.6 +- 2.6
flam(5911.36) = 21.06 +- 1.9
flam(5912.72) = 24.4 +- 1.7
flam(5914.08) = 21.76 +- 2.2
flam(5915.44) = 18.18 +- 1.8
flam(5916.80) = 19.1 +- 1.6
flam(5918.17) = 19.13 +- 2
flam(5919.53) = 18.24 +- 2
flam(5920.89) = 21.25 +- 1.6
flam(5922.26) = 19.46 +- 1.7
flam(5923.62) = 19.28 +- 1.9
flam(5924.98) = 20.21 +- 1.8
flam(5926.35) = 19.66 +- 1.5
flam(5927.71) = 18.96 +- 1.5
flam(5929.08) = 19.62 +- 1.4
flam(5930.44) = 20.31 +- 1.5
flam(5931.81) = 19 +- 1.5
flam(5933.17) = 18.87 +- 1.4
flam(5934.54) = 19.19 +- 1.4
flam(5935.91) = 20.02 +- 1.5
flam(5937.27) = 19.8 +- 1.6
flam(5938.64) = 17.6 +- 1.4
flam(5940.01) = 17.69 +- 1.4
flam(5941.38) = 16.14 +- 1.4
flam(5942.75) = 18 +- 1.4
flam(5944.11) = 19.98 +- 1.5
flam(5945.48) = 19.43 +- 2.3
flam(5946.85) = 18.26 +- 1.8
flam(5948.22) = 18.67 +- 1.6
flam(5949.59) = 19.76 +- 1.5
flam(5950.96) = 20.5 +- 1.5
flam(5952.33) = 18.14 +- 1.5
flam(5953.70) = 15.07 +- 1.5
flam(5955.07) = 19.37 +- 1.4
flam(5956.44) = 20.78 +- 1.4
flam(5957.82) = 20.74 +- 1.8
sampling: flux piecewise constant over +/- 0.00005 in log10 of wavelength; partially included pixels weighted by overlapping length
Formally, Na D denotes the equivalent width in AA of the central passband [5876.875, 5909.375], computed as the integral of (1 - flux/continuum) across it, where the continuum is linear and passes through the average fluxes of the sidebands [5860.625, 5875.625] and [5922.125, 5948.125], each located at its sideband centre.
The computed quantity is 2.2 AA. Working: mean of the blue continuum 19.8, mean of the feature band 18.2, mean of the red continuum 19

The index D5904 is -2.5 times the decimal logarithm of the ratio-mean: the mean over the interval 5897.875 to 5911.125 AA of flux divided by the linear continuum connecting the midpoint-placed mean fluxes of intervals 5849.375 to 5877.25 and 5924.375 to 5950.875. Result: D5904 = 0.13 mag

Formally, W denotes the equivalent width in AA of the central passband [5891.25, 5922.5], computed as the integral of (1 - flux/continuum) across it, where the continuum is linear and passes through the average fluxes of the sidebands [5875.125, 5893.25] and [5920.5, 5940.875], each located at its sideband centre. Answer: 2.79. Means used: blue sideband 20.6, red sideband 19.3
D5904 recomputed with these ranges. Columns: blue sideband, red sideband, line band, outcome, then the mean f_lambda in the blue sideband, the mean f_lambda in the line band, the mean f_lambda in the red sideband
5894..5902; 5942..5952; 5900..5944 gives -0.18 mag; 13.7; 19.1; 19.2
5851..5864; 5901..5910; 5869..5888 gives -0.10 mag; 20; 21.1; 18.5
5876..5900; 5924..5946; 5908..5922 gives -0.07 mag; 18.6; 20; 19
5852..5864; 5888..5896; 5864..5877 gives -0.09 mag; 20.1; 20.6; 17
